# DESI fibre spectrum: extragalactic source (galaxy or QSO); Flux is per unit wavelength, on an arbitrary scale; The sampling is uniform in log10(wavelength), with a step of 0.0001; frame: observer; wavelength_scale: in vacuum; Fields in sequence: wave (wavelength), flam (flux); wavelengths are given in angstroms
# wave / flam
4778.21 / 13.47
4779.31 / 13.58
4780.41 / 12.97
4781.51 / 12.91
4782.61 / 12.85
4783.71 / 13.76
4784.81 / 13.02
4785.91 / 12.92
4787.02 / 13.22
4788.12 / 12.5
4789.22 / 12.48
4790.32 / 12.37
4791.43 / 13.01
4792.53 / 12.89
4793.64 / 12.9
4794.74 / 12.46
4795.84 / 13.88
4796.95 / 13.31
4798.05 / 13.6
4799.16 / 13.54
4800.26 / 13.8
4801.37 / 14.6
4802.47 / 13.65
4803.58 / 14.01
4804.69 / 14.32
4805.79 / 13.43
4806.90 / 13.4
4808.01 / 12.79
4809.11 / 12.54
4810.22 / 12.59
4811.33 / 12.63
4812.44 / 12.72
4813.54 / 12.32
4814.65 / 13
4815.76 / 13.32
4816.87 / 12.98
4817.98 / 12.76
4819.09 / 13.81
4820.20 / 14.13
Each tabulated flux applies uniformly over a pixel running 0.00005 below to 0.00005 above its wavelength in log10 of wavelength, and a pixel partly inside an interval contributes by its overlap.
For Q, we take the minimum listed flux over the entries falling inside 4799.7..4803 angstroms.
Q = 13.65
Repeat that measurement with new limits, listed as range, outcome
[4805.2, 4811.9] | 12.54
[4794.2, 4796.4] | 12.46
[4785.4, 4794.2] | 12.37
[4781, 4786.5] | 12.85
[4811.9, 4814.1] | 12.32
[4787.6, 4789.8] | 12.48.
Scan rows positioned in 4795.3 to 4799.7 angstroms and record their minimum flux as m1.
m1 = 13.31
